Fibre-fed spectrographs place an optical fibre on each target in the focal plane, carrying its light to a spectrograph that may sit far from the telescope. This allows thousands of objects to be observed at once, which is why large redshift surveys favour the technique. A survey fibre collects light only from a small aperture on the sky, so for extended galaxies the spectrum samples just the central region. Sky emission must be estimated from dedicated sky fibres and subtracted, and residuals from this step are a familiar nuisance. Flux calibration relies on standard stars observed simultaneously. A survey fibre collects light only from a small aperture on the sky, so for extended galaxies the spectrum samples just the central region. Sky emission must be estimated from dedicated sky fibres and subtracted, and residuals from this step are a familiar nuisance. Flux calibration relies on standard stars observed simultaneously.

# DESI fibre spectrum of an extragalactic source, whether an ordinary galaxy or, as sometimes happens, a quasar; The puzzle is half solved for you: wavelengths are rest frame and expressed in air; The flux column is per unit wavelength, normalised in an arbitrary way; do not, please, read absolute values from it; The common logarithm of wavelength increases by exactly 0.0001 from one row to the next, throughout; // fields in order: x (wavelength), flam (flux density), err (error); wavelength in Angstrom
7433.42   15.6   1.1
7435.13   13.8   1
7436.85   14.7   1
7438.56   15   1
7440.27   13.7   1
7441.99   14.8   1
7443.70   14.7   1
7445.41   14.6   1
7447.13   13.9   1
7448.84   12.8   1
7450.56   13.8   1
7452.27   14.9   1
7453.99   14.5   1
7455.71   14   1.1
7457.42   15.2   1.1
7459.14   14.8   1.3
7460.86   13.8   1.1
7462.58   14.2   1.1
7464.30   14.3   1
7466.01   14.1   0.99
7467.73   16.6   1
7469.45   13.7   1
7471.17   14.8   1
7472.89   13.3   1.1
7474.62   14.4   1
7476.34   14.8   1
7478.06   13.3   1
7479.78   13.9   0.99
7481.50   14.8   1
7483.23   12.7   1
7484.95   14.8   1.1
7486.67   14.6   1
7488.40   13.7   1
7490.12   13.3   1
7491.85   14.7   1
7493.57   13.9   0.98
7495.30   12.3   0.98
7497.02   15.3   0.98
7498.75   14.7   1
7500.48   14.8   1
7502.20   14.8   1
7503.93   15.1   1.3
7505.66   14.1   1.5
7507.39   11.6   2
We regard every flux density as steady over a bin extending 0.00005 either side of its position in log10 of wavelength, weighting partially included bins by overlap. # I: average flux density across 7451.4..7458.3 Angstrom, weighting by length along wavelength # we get 14.7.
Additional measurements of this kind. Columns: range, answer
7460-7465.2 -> 14.1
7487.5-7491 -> 13.5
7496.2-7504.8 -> 14.9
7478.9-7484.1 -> 13.8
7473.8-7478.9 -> 14.2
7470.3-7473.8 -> 14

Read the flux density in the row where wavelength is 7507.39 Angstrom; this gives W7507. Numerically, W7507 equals 11.6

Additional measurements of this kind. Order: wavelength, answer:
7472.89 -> 13.3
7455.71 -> 14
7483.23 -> 12.7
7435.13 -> 13.8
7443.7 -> 14.7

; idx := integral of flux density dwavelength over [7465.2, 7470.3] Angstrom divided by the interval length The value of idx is 14.8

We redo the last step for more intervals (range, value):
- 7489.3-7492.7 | 14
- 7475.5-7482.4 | 14.2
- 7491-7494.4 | 14.3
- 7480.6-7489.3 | 14.1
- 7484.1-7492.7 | 14.2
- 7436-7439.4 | 14.9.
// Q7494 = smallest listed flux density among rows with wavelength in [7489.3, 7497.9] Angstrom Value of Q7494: 12.3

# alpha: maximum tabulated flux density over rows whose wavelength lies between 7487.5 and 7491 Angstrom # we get 13.7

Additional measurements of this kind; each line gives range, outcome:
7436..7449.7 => 15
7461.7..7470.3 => 16.6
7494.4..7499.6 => 15.3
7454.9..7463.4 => 15.2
